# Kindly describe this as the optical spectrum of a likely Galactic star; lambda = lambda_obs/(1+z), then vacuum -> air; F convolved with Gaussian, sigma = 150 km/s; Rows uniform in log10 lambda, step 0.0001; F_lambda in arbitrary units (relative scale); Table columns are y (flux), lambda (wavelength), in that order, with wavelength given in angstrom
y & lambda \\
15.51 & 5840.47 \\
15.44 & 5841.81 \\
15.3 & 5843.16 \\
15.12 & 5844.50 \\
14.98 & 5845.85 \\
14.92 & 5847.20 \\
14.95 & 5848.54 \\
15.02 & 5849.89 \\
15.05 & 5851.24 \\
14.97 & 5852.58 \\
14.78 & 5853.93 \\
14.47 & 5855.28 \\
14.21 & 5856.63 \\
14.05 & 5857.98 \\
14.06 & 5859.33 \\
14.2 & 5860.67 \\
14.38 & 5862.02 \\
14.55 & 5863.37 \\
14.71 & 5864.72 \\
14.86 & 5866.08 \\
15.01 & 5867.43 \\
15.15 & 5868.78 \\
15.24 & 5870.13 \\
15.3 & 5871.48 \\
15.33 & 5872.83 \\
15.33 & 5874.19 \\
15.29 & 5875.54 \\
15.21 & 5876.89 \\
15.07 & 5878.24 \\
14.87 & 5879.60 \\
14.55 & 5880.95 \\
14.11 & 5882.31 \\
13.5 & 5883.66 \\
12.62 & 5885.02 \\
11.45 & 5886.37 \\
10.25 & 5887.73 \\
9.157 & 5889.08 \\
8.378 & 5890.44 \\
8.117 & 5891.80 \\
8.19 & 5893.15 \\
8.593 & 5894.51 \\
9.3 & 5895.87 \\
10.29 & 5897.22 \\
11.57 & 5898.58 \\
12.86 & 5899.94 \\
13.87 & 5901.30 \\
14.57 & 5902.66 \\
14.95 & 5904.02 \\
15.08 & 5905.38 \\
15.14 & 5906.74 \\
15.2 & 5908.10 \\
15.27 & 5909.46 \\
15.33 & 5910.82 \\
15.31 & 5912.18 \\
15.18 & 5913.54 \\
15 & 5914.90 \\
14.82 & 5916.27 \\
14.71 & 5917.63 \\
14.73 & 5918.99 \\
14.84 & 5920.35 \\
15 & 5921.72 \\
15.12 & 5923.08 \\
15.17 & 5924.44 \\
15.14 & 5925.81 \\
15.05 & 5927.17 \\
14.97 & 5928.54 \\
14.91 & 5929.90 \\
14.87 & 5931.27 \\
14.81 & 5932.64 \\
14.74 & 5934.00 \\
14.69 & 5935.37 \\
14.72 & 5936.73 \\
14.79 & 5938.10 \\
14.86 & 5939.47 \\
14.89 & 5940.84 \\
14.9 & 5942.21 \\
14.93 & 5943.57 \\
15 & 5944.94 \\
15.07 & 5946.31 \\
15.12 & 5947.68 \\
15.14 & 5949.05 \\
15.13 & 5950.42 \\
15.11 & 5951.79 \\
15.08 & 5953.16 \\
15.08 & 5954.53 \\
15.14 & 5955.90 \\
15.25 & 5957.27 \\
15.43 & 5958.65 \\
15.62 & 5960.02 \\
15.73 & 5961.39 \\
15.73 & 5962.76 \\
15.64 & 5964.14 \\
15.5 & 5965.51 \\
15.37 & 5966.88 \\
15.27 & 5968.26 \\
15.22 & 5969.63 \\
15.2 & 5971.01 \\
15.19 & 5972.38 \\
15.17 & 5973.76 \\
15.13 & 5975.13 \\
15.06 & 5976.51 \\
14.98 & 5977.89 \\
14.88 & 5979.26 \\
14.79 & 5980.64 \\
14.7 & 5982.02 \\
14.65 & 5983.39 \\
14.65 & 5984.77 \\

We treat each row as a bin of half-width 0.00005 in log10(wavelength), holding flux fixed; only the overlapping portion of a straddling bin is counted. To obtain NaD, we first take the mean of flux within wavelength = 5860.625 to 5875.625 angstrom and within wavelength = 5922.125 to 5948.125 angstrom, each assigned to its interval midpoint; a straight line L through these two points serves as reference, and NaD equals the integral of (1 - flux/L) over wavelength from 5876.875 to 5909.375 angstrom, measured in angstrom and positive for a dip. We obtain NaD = 5.6 angstrom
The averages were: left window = 15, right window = 14.9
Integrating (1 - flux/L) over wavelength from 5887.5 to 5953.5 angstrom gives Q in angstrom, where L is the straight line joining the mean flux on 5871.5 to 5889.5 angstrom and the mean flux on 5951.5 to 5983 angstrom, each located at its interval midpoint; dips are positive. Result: 2.49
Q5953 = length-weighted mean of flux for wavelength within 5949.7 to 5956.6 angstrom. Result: 15.1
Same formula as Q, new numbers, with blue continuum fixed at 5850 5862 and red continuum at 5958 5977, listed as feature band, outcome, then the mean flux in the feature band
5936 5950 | 0.2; 14.9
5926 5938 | 0.2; 14.9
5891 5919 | 3.2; 13.2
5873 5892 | 2.3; 12.9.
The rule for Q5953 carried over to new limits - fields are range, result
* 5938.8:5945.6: 14.9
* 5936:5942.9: 14.8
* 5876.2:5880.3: 15.1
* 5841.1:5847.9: 15.2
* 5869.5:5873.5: 15.3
